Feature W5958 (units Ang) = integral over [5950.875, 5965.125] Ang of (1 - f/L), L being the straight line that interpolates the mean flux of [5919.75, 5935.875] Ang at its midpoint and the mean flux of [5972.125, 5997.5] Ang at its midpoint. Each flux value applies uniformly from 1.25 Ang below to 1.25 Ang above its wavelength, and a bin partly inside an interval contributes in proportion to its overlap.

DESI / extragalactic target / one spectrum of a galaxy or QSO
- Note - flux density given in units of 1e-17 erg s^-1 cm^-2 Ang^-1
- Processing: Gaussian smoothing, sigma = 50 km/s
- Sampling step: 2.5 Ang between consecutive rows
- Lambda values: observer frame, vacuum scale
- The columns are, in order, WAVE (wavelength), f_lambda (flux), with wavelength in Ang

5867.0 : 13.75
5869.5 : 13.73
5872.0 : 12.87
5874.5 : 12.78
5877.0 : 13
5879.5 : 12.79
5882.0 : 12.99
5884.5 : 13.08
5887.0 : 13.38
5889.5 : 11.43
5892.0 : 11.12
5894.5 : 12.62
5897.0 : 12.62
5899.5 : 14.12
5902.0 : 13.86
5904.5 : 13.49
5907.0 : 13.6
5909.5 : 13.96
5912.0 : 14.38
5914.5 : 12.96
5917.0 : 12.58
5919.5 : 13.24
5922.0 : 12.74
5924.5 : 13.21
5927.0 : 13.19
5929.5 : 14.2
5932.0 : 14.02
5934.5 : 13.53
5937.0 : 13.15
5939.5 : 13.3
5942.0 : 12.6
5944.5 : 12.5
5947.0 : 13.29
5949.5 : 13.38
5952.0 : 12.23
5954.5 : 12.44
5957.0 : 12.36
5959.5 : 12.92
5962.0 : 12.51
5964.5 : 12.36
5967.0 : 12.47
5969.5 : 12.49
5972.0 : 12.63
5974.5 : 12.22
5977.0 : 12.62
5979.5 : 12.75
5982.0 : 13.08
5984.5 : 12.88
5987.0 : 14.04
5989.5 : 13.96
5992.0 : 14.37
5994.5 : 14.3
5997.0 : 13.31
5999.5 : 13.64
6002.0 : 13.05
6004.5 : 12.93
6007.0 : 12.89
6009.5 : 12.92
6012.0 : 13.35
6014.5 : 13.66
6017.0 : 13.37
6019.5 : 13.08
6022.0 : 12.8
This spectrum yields 1.0 Ang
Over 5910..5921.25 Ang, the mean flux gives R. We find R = 13.3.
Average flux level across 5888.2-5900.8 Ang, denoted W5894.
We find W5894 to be 12.4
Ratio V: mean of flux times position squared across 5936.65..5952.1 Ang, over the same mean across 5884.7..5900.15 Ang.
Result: 1.05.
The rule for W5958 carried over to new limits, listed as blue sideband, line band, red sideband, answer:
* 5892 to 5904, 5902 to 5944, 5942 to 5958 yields -1.6 Ang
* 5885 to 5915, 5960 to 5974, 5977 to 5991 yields 0.8 Ang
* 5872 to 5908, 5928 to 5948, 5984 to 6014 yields -0.2 Ang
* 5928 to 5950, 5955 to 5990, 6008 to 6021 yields 1.4 Ang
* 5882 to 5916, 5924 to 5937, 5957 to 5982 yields -0.7 Ang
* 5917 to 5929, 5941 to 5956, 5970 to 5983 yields 0.2 Ang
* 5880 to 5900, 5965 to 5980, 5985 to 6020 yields 0.8 Ang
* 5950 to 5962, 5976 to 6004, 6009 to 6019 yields -0.9 Ang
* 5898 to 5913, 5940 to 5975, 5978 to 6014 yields 2.5 Ang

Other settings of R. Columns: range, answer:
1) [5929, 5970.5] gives 12.9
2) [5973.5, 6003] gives 13.4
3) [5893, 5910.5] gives 13.4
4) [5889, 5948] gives 13.2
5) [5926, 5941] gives 13.6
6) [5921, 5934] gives 13.5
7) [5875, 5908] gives 12.9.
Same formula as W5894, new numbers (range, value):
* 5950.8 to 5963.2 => 12.5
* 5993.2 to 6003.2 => 13.6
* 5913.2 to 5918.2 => 12.8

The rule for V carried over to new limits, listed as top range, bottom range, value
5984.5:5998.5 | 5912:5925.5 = 1.09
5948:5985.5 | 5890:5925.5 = 0.98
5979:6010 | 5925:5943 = 1.02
